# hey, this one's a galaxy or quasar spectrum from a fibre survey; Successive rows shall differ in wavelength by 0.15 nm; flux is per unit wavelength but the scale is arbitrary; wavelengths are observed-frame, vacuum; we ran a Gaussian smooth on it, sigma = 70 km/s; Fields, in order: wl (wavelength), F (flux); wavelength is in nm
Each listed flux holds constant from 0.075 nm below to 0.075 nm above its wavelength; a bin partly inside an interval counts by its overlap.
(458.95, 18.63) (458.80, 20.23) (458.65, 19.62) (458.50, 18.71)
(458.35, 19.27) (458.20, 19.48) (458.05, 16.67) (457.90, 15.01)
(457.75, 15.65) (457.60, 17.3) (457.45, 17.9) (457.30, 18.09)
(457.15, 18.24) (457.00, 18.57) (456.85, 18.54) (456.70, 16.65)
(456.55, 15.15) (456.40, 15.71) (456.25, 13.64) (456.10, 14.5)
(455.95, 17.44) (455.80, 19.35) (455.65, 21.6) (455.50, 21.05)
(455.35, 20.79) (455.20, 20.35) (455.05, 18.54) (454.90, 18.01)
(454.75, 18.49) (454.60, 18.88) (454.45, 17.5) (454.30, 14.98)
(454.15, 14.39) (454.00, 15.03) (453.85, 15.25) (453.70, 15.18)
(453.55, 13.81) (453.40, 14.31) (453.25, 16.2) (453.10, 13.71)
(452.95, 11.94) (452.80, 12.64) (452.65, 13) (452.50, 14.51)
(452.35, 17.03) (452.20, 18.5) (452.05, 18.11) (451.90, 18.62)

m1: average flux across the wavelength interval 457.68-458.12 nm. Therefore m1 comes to 15.8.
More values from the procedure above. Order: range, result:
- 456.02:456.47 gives 14.6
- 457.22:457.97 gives 16.8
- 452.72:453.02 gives 12.3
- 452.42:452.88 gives 13.4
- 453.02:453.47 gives 14.7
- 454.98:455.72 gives 20.5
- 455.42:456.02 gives 19.9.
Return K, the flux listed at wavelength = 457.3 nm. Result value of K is 18.09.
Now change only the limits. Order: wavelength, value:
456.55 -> 15.15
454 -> 15.03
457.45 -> 17.9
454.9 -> 18.01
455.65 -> 21.6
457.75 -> 15.65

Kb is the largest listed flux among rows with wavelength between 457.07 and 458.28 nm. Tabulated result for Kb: 19.48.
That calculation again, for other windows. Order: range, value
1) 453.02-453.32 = 16.2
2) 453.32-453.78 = 15.18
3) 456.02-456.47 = 15.71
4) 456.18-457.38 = 18.57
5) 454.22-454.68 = 18.88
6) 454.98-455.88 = 21.6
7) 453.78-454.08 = 15.25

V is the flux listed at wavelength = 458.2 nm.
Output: 19.48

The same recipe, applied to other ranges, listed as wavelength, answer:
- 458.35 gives 19.27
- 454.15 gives 14.39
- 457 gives 18.57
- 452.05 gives 18.11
